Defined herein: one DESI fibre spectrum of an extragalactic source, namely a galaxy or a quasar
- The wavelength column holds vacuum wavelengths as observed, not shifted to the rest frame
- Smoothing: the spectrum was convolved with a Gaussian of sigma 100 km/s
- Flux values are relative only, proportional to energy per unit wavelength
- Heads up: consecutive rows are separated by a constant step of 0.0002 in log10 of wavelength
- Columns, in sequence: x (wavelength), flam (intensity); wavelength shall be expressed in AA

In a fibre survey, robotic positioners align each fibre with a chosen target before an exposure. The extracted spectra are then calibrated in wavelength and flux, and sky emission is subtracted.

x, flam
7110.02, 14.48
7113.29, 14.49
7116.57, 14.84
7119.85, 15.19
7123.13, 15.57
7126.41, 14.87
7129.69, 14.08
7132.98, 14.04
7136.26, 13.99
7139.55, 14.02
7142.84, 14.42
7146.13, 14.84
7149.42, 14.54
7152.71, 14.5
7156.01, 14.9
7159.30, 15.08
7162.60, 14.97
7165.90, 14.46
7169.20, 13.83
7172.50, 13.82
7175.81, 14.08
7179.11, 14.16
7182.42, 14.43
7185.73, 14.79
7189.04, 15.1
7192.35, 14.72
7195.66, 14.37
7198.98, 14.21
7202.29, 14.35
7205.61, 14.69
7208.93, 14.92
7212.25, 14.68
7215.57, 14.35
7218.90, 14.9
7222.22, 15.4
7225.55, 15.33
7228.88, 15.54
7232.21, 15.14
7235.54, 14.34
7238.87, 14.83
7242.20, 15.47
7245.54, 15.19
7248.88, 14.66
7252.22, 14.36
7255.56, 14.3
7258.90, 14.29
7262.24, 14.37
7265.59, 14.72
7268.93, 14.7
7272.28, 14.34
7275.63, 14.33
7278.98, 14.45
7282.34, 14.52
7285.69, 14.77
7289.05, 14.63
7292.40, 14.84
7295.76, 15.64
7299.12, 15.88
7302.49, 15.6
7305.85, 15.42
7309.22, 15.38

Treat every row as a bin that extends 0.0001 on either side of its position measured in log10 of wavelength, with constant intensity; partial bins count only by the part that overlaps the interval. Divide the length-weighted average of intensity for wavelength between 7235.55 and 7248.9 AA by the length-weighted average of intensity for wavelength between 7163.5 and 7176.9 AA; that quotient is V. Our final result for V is 1.06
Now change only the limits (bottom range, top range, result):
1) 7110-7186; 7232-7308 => 1.02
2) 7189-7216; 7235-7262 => 1.01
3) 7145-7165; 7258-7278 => 0.98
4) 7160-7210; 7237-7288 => 1.01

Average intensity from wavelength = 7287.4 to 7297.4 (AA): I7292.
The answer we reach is 15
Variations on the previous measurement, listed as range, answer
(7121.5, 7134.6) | 14.6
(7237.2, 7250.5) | 15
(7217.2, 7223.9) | 15.1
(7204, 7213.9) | 14.8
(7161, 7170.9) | 14.4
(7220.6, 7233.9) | 15.3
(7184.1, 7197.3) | 14.8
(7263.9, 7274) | 14.6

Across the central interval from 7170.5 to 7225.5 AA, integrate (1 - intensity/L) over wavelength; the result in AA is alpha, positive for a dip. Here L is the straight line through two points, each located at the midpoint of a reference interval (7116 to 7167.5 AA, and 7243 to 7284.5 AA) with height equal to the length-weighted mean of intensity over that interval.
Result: 0.1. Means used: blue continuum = 14.6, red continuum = 14.5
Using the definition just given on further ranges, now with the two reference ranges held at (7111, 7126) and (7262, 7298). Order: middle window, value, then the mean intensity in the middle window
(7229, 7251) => -0.3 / 15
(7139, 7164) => 0.4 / 14.7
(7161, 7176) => 0.7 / 14.2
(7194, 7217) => 0.5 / 14.5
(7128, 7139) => 0.7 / 14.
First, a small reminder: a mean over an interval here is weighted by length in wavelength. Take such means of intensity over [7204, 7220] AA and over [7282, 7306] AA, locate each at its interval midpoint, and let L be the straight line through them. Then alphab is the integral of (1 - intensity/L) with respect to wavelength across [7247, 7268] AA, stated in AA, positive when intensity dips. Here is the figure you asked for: 0.7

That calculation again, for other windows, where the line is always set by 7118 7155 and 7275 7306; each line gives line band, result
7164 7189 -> 0.7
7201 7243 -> -0.3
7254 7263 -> 0.4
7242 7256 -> 0.1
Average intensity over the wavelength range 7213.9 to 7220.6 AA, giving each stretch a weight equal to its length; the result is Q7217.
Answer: 14.6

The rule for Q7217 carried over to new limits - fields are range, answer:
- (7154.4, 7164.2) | 15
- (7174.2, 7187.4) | 14.4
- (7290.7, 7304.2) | 15.5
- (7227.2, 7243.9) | 15.1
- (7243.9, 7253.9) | 14.7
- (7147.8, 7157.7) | 14.7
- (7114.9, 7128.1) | 15.1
